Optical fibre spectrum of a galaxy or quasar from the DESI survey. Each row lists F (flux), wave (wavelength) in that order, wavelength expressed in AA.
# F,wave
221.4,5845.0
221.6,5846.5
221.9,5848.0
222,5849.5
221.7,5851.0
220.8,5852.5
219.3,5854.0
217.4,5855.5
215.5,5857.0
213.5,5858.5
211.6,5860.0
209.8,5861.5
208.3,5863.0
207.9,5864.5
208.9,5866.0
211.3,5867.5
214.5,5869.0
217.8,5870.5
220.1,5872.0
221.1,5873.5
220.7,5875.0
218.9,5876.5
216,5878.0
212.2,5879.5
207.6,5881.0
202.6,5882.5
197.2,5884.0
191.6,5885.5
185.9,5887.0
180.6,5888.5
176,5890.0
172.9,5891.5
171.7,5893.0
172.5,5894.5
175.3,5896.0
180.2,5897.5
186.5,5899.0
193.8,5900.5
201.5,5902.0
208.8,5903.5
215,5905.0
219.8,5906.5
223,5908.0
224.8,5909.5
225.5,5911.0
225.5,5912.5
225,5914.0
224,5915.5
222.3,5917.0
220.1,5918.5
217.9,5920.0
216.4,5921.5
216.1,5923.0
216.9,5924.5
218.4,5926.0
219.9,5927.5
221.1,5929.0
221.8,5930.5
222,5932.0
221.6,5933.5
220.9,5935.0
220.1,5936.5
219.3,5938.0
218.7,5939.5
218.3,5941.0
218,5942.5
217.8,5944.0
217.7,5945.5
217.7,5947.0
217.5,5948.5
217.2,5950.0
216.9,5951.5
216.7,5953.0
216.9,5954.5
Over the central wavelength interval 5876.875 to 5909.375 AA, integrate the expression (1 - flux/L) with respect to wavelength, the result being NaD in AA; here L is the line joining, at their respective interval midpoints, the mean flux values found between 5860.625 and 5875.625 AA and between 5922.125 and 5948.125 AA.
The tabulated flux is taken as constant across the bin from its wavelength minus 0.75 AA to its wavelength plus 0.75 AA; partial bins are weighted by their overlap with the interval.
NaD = 3.05 AA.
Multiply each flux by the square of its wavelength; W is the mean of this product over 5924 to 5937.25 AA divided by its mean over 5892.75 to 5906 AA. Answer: 1.2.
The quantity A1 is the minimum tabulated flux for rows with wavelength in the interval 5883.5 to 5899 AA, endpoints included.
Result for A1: 171.7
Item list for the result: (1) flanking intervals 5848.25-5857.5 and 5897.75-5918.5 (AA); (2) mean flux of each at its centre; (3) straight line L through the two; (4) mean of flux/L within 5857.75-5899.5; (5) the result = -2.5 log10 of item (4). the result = 0.09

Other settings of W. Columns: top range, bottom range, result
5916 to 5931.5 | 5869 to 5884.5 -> 1.04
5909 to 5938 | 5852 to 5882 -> 1.05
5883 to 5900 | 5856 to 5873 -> 0.86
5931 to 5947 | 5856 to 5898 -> 1.11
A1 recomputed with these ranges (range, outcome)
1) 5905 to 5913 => 215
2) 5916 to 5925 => 216.1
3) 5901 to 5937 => 201.5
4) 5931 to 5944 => 217.8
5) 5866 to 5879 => 208.9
